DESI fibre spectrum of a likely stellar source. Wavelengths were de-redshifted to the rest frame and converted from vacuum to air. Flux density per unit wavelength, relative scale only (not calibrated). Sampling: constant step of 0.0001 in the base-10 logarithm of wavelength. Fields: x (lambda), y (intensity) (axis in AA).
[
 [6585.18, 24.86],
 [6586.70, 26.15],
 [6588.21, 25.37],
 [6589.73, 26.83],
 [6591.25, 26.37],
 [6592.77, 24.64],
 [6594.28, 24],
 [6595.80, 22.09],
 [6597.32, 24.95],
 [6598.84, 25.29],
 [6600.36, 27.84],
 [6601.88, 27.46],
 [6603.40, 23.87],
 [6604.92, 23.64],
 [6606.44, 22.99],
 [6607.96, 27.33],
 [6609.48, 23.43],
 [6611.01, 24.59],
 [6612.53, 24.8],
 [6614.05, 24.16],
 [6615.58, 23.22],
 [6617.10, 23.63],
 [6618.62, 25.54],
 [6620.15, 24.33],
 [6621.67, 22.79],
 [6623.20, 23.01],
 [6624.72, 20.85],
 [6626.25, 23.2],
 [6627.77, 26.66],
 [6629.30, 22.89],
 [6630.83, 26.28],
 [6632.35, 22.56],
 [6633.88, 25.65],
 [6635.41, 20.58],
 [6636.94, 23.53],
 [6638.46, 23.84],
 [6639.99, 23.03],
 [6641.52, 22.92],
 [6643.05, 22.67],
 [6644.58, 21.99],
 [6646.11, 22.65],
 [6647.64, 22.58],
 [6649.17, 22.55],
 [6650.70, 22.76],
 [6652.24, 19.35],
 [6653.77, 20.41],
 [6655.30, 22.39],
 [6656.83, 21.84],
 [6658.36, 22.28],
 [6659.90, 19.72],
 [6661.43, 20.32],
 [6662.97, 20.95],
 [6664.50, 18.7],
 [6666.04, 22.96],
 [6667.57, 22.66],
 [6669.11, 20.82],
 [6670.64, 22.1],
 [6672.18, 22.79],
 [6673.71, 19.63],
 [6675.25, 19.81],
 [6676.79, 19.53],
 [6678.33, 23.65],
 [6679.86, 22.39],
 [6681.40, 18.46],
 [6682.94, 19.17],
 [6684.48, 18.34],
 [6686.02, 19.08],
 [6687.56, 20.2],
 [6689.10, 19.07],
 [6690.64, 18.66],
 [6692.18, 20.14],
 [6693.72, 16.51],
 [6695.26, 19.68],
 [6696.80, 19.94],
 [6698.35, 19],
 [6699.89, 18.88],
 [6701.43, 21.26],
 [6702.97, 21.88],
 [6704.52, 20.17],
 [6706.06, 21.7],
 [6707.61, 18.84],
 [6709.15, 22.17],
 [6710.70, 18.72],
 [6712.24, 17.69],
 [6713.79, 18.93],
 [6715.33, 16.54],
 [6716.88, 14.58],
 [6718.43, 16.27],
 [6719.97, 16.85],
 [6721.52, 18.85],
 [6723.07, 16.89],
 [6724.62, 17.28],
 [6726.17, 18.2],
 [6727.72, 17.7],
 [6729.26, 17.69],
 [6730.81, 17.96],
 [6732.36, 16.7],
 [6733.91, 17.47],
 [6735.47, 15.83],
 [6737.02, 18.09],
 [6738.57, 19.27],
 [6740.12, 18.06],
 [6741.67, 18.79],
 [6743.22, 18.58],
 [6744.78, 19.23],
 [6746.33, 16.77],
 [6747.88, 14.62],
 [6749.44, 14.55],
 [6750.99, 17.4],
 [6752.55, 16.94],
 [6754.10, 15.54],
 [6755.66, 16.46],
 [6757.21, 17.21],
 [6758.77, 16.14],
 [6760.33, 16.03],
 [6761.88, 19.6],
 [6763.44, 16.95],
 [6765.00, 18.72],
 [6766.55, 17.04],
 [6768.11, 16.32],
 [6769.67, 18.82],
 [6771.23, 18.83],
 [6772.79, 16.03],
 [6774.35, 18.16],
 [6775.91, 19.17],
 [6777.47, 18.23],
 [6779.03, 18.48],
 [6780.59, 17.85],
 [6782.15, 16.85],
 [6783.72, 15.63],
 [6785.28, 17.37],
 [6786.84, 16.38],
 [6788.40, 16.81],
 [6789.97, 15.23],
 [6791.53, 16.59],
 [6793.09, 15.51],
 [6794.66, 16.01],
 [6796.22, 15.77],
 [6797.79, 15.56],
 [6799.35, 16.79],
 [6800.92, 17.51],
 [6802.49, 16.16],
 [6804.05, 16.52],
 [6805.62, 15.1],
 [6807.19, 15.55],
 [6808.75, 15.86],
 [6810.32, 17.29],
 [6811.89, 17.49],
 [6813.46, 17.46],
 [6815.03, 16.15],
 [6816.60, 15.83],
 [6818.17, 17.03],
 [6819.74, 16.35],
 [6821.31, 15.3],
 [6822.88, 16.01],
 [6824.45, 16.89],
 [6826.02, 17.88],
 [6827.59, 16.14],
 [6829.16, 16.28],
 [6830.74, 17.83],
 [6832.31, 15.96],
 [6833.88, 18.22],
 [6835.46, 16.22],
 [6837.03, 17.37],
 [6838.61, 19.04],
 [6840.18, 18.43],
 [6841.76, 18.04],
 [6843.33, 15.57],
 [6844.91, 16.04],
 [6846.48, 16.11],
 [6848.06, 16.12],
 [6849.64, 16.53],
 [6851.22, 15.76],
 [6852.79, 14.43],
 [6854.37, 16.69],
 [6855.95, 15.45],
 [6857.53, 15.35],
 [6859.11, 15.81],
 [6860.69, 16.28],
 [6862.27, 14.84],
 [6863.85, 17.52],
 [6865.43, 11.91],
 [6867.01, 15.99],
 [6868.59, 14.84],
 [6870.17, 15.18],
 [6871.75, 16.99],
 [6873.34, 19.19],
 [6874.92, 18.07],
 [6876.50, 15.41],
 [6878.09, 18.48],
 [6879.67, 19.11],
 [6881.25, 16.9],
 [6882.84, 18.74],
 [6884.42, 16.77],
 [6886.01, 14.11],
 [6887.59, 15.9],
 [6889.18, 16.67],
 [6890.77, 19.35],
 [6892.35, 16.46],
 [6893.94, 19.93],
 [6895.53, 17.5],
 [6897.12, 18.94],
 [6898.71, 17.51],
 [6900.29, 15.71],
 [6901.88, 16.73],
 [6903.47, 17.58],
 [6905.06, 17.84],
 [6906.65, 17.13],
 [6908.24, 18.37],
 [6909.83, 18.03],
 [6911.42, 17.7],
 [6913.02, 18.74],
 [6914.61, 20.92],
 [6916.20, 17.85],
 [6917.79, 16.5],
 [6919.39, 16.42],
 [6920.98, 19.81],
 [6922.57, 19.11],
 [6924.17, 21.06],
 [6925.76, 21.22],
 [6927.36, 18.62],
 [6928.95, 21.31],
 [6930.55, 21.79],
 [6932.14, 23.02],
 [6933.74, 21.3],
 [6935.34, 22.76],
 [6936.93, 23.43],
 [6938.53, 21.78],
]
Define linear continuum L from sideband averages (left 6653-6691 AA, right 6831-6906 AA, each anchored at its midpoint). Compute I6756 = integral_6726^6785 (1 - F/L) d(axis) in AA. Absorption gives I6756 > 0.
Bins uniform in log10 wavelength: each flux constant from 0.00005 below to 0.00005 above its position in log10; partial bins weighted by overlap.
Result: 4.94 AA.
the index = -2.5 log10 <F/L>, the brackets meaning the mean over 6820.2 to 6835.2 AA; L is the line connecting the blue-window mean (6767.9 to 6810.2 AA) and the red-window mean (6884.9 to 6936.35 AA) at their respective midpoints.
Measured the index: 0.04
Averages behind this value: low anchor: 16.8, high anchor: 18.6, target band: 16.7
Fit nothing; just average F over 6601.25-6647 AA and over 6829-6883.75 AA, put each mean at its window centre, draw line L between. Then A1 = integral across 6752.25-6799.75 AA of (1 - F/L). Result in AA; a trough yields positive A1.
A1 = 5.2 AA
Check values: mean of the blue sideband 23.8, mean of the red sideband 16.6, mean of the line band 17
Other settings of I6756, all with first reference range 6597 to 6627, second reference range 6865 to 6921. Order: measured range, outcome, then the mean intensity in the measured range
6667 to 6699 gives 3.6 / 20.1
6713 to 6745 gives 5.7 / 17.6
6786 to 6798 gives 2.3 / 16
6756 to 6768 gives 1.9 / 17.3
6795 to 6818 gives 3.7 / 16.4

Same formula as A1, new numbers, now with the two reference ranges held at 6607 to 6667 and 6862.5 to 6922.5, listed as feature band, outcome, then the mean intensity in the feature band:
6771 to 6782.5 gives 1.1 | 18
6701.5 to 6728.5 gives 3.4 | 18.5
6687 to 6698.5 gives 1.3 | 19.1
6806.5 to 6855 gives 5.3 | 16.6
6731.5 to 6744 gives 1.7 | 17.8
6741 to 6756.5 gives 2.7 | 16.9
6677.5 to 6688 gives 0.8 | 20.2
